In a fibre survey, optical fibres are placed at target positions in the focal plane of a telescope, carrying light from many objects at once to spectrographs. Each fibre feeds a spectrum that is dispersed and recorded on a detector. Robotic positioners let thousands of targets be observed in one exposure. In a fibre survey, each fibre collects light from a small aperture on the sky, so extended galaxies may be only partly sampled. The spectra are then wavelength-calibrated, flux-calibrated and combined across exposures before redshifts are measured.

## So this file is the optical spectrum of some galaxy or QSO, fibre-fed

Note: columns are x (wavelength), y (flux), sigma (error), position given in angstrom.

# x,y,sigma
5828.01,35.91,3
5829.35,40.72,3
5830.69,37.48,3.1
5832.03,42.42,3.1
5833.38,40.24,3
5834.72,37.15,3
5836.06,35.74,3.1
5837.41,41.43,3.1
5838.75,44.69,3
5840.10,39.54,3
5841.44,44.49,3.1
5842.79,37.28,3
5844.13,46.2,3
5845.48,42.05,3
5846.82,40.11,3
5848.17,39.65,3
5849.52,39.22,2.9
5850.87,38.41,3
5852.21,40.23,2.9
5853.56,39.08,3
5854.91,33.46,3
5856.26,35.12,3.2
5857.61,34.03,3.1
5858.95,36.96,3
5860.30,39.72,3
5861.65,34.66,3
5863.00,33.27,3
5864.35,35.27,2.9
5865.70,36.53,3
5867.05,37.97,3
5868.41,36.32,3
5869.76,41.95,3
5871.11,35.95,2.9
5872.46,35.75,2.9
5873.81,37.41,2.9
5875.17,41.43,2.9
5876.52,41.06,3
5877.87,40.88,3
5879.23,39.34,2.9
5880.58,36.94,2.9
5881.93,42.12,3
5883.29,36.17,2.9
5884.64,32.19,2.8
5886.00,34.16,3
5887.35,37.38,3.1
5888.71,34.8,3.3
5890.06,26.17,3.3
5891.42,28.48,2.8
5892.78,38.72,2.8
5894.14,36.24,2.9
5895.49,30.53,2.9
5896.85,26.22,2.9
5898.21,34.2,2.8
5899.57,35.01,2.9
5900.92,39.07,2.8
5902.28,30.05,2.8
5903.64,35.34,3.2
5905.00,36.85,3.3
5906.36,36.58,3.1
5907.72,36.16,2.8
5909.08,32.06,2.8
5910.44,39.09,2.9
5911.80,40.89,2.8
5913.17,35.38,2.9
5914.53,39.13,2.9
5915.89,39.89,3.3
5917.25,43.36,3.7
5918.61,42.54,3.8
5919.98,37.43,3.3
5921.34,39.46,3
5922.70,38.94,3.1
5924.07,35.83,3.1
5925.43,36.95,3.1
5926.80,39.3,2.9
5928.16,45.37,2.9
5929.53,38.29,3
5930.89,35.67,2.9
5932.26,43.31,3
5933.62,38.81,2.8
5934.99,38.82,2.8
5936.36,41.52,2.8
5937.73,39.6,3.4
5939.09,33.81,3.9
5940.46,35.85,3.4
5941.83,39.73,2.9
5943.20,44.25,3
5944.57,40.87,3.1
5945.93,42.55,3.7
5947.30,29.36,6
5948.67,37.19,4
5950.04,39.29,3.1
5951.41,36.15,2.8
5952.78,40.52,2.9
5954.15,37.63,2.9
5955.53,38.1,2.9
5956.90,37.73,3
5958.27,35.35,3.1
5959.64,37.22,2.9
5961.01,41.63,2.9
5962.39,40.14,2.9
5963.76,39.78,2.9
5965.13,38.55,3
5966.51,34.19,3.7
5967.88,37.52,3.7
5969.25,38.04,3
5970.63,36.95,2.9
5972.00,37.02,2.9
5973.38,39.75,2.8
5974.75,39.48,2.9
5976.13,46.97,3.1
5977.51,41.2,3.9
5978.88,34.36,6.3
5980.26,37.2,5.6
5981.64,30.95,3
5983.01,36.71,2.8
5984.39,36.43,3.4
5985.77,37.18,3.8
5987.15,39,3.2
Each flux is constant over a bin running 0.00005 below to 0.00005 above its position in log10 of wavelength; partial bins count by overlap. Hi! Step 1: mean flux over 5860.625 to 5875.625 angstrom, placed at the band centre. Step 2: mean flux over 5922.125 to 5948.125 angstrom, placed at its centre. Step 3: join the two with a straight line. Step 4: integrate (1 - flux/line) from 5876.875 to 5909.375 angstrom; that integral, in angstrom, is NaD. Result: 2.4 angstrom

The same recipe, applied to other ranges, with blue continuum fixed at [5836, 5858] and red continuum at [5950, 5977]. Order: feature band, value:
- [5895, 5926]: 1.9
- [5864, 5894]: 2.0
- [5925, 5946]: -0.4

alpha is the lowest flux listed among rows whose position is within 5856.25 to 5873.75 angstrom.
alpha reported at 33.27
